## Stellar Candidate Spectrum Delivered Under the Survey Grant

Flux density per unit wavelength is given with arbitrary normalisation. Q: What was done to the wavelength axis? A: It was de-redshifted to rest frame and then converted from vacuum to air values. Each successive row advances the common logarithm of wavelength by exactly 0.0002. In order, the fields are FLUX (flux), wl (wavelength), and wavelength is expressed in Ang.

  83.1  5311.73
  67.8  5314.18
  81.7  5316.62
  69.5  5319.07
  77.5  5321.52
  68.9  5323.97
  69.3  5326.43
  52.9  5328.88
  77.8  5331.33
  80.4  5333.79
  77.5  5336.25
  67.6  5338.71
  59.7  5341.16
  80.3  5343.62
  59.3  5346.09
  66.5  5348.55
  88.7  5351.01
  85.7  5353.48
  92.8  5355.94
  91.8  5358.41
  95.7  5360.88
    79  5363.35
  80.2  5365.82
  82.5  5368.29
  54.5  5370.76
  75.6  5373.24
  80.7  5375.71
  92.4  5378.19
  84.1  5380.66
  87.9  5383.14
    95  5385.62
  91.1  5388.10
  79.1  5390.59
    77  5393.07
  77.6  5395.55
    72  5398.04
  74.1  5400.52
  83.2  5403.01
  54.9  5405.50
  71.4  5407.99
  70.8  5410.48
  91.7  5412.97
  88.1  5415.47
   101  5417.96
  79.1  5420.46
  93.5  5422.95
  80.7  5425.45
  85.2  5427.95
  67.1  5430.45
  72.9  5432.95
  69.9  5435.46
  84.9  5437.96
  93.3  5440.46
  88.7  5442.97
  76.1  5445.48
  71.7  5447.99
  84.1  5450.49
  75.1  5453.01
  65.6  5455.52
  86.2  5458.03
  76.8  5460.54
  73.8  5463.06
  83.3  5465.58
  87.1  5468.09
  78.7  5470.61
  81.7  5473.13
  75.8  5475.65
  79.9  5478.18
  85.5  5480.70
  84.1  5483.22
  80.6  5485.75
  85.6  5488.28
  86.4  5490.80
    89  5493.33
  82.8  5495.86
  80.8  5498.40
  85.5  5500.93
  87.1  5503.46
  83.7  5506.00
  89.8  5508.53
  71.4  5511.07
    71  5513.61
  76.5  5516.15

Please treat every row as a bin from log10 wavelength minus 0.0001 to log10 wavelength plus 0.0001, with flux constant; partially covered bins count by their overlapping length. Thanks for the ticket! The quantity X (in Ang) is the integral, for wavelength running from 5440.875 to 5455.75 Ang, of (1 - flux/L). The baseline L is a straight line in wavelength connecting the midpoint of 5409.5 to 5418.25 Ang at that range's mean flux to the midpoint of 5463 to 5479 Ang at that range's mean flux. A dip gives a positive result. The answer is 0.8 Ang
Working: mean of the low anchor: 87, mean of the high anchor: 80.5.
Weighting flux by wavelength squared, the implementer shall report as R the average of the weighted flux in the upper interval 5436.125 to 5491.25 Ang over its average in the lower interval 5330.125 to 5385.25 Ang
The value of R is 1.06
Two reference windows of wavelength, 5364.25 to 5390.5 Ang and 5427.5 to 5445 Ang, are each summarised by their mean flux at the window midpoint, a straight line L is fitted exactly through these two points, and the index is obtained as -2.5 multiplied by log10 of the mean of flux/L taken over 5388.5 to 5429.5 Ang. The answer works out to 0.01 mag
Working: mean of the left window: 82.2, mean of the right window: 79.9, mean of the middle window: 80.1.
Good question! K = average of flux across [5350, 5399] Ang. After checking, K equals 83.2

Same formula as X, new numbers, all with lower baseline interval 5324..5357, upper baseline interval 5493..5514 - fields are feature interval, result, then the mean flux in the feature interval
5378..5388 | -1.83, 89.8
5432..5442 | -0.24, 80.7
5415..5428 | -1.71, 88.2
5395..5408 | 0.82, 72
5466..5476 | -0.10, 81.5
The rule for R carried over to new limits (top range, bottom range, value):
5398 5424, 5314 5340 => 1.15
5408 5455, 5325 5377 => 1.10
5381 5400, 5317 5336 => 1.18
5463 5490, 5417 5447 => 1.01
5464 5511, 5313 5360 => 1.18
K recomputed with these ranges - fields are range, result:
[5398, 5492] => 80.1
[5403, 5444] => 80.9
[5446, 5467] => 77.1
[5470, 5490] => 81.7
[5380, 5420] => 81.1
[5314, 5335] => 72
